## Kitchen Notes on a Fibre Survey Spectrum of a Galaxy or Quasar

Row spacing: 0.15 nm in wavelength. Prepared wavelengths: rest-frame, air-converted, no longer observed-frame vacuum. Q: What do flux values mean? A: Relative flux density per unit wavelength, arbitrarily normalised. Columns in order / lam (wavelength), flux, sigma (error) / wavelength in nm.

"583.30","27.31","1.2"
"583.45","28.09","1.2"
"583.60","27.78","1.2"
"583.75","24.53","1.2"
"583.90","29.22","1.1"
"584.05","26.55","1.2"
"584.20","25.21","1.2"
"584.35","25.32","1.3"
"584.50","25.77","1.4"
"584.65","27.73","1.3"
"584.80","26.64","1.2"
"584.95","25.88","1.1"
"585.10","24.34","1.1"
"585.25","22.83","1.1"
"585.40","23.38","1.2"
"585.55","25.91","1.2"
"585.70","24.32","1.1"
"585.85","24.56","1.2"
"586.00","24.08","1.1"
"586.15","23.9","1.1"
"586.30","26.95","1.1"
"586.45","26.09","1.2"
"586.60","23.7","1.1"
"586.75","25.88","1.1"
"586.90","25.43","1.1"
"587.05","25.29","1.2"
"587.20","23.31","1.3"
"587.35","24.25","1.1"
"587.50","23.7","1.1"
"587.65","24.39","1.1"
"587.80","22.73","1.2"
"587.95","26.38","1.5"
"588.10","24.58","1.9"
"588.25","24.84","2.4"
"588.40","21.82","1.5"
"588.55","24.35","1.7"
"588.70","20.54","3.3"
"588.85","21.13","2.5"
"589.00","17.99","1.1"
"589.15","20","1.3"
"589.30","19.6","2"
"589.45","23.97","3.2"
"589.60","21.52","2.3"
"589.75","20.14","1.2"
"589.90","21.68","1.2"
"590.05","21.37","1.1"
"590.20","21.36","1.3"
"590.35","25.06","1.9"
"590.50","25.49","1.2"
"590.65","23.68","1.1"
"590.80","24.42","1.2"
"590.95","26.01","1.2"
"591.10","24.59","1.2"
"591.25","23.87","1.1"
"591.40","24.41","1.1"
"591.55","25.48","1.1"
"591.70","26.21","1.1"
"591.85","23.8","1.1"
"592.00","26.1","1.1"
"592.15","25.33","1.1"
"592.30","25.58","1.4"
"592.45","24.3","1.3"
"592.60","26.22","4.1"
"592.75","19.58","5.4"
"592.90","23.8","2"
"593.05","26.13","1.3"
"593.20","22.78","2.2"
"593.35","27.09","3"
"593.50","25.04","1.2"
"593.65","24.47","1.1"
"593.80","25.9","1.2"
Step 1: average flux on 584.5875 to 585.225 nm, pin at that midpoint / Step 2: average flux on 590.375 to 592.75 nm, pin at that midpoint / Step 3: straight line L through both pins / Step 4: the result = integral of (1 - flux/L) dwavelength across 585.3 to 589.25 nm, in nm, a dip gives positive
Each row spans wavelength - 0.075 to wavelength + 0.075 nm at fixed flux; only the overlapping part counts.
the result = 0.27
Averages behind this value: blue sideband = 25.9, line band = 23.8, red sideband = 24.9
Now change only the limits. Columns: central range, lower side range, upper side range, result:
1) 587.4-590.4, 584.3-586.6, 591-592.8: 0.31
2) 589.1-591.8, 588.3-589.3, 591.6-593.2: -0.08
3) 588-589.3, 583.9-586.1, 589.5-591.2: 0.11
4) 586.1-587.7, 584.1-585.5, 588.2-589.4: -0.11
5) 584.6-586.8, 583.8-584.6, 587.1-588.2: 0.04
